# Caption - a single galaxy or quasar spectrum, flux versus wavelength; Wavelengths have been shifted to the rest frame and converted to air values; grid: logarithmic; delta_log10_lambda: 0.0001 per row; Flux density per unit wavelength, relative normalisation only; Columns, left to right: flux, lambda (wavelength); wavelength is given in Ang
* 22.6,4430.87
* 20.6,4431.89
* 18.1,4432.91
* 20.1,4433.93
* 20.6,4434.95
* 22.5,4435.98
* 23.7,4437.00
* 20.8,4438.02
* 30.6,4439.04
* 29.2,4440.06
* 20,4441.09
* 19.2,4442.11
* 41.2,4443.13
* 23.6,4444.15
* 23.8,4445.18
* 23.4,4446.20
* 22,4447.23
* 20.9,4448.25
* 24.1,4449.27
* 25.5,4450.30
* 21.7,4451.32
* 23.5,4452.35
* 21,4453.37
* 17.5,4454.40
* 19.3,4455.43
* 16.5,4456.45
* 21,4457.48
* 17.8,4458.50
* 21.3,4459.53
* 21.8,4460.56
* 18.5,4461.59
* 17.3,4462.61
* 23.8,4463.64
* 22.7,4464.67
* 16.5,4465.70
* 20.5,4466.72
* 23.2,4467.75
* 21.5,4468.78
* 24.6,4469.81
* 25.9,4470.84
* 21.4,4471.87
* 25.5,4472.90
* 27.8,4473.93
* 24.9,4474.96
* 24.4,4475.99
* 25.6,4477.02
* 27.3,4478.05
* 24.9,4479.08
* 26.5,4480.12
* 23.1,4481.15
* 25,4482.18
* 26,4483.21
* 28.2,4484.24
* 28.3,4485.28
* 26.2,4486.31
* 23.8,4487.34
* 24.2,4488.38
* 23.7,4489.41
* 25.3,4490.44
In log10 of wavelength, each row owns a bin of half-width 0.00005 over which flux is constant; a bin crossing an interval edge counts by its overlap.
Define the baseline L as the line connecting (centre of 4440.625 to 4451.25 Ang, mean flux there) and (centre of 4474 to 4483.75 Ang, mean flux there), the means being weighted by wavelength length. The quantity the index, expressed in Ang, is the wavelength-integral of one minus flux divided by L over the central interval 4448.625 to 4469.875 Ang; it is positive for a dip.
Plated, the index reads 3.3 Ang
